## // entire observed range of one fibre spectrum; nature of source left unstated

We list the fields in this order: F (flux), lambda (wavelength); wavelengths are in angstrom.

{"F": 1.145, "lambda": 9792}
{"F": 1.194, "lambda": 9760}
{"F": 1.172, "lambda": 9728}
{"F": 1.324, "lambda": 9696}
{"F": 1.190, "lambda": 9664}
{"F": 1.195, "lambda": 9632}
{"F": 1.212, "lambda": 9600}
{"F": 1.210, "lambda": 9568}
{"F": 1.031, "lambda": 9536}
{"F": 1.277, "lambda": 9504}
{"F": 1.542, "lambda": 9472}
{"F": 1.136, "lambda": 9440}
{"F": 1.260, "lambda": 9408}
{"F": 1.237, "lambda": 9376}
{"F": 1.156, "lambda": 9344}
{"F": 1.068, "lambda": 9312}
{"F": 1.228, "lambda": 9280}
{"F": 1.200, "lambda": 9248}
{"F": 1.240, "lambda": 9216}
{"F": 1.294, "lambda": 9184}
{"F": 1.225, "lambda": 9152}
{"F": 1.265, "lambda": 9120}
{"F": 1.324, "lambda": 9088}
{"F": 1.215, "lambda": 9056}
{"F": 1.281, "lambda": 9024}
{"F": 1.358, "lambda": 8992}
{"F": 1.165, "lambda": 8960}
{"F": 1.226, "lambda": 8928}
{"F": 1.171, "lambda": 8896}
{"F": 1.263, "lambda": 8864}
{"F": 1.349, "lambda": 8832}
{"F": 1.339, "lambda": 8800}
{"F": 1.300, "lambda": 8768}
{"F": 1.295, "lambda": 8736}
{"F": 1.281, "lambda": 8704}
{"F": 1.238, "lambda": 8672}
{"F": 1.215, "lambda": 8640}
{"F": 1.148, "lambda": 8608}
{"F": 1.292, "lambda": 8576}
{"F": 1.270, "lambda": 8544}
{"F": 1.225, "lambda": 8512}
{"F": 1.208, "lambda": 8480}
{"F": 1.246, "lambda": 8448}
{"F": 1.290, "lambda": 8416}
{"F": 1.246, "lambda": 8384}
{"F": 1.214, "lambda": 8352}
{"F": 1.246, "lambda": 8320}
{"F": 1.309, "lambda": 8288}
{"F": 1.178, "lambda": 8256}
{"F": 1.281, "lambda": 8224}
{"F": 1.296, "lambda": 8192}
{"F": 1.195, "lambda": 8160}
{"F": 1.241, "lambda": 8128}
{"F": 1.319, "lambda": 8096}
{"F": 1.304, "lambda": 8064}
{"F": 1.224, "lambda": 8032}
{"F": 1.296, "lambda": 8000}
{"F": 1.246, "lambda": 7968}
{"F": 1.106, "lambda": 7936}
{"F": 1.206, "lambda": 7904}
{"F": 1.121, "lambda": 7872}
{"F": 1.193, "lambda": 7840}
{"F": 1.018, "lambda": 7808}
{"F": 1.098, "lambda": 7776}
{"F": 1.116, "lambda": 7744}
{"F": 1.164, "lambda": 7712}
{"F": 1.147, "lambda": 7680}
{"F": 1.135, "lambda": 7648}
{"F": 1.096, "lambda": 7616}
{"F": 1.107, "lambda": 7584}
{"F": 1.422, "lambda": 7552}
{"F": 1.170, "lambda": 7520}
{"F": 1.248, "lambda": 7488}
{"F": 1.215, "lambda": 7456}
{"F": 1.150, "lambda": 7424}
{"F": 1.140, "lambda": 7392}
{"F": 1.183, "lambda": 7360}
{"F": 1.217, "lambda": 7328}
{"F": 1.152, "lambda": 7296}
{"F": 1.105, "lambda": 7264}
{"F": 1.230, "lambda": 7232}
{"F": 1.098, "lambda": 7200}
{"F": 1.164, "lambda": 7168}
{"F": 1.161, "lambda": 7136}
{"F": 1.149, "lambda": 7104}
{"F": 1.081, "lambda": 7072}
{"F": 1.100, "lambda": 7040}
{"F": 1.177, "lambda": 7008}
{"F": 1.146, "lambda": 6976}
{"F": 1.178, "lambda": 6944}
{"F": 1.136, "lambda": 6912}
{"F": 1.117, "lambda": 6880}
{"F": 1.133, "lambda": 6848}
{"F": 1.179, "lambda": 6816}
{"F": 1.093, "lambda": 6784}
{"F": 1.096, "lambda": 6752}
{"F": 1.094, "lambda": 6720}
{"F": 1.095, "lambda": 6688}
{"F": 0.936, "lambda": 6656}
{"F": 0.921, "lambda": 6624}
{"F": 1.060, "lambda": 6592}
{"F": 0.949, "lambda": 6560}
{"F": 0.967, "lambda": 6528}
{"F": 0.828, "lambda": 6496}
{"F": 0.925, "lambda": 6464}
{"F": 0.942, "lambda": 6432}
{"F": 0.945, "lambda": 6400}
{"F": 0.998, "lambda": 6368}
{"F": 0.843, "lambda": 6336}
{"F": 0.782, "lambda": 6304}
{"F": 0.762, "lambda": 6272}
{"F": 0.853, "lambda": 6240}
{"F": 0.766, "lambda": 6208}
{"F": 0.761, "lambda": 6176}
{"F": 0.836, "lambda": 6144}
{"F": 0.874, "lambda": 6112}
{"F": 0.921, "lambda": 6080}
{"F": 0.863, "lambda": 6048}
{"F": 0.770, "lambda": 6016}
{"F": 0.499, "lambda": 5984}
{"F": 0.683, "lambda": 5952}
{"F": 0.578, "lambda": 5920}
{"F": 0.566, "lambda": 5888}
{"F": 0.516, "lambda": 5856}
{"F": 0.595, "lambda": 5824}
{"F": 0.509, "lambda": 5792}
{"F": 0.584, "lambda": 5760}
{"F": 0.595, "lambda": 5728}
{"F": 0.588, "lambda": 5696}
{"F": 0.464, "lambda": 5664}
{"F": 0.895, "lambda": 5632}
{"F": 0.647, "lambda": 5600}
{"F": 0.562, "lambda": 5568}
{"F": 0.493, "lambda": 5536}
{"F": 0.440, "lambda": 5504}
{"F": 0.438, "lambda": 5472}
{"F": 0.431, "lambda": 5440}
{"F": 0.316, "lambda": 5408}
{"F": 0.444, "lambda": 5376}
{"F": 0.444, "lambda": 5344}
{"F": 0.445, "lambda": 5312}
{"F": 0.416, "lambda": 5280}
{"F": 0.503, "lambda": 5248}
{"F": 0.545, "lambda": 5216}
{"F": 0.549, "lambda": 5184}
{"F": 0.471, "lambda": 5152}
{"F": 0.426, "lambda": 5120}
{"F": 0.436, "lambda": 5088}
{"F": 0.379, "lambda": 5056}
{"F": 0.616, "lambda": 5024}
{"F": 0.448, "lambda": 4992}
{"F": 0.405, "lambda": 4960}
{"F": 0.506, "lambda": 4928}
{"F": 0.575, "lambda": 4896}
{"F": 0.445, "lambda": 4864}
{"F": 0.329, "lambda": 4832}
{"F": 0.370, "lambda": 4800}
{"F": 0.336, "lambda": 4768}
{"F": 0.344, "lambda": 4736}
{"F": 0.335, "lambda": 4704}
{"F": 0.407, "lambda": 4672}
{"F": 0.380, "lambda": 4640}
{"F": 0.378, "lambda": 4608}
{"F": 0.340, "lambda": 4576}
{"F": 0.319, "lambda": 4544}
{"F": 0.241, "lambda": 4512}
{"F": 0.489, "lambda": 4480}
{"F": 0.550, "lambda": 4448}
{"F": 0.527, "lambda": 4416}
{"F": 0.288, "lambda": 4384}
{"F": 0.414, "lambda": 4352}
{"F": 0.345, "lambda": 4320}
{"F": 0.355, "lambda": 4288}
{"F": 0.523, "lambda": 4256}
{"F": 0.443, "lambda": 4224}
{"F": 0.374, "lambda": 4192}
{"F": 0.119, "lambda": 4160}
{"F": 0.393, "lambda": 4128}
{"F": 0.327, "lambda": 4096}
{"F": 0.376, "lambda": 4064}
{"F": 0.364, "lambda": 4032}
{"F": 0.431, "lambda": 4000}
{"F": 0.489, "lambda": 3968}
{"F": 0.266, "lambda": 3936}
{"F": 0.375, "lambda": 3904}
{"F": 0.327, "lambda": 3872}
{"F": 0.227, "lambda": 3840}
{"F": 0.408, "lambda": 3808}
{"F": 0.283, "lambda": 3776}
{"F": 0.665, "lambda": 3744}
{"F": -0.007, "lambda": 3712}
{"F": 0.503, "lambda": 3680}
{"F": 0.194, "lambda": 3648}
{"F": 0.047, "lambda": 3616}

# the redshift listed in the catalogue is 0.51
